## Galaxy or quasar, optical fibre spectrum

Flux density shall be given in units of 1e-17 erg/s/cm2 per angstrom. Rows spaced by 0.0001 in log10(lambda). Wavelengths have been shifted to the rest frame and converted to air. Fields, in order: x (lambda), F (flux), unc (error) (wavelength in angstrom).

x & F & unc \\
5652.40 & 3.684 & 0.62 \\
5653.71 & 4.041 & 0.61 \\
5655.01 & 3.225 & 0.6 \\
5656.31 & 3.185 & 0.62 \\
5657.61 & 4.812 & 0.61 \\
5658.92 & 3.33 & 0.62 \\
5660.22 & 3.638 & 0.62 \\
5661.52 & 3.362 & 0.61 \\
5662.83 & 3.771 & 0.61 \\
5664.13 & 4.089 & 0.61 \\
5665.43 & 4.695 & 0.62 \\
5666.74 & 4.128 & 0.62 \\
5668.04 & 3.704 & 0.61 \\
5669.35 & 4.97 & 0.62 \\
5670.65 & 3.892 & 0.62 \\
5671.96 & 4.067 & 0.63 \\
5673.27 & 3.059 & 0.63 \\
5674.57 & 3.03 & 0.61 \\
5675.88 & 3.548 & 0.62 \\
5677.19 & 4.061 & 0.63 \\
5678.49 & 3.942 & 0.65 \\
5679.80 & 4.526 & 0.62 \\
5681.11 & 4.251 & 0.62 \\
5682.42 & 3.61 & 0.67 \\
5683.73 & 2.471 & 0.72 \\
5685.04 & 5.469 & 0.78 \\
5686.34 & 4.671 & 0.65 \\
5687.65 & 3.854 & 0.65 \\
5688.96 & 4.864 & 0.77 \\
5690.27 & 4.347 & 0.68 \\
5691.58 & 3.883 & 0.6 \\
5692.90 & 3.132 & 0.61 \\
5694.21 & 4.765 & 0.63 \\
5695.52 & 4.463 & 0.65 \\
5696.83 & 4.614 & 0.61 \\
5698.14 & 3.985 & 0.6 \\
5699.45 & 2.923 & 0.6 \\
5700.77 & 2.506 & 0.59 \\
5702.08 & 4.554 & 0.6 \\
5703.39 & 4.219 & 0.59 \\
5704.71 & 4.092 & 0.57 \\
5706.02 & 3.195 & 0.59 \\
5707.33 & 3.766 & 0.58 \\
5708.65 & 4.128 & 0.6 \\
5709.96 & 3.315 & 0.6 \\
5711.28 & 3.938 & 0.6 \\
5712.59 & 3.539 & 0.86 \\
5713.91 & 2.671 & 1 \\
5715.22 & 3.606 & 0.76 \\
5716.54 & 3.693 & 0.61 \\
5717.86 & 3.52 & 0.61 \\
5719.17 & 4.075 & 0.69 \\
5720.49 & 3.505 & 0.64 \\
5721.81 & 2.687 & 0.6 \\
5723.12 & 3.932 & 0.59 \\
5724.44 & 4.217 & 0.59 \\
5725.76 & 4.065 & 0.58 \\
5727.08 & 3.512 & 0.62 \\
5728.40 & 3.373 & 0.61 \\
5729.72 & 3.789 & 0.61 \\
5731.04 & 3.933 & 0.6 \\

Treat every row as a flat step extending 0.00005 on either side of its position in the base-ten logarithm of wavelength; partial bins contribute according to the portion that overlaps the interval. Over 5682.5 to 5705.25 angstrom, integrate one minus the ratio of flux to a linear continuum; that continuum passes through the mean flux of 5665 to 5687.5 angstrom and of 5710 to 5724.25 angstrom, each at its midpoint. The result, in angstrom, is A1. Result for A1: -1.44 angstrom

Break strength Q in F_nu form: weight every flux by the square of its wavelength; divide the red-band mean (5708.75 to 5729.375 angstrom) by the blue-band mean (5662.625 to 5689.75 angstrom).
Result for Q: 0.90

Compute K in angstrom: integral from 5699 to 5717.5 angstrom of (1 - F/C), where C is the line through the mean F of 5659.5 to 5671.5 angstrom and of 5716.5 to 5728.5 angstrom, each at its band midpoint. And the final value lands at 0.8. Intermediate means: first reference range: 4.03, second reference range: 3.67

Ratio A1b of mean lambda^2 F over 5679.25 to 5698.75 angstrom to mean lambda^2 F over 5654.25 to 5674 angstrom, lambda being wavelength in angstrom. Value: 1.10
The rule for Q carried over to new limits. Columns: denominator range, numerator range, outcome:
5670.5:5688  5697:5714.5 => 0.94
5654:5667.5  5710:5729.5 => 0.96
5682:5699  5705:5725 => 0.87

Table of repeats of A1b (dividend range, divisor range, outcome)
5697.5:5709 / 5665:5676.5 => 0.96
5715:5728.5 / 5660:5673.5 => 0.94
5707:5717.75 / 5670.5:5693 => 0.91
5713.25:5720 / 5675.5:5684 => 0.93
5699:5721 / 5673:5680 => 0.99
